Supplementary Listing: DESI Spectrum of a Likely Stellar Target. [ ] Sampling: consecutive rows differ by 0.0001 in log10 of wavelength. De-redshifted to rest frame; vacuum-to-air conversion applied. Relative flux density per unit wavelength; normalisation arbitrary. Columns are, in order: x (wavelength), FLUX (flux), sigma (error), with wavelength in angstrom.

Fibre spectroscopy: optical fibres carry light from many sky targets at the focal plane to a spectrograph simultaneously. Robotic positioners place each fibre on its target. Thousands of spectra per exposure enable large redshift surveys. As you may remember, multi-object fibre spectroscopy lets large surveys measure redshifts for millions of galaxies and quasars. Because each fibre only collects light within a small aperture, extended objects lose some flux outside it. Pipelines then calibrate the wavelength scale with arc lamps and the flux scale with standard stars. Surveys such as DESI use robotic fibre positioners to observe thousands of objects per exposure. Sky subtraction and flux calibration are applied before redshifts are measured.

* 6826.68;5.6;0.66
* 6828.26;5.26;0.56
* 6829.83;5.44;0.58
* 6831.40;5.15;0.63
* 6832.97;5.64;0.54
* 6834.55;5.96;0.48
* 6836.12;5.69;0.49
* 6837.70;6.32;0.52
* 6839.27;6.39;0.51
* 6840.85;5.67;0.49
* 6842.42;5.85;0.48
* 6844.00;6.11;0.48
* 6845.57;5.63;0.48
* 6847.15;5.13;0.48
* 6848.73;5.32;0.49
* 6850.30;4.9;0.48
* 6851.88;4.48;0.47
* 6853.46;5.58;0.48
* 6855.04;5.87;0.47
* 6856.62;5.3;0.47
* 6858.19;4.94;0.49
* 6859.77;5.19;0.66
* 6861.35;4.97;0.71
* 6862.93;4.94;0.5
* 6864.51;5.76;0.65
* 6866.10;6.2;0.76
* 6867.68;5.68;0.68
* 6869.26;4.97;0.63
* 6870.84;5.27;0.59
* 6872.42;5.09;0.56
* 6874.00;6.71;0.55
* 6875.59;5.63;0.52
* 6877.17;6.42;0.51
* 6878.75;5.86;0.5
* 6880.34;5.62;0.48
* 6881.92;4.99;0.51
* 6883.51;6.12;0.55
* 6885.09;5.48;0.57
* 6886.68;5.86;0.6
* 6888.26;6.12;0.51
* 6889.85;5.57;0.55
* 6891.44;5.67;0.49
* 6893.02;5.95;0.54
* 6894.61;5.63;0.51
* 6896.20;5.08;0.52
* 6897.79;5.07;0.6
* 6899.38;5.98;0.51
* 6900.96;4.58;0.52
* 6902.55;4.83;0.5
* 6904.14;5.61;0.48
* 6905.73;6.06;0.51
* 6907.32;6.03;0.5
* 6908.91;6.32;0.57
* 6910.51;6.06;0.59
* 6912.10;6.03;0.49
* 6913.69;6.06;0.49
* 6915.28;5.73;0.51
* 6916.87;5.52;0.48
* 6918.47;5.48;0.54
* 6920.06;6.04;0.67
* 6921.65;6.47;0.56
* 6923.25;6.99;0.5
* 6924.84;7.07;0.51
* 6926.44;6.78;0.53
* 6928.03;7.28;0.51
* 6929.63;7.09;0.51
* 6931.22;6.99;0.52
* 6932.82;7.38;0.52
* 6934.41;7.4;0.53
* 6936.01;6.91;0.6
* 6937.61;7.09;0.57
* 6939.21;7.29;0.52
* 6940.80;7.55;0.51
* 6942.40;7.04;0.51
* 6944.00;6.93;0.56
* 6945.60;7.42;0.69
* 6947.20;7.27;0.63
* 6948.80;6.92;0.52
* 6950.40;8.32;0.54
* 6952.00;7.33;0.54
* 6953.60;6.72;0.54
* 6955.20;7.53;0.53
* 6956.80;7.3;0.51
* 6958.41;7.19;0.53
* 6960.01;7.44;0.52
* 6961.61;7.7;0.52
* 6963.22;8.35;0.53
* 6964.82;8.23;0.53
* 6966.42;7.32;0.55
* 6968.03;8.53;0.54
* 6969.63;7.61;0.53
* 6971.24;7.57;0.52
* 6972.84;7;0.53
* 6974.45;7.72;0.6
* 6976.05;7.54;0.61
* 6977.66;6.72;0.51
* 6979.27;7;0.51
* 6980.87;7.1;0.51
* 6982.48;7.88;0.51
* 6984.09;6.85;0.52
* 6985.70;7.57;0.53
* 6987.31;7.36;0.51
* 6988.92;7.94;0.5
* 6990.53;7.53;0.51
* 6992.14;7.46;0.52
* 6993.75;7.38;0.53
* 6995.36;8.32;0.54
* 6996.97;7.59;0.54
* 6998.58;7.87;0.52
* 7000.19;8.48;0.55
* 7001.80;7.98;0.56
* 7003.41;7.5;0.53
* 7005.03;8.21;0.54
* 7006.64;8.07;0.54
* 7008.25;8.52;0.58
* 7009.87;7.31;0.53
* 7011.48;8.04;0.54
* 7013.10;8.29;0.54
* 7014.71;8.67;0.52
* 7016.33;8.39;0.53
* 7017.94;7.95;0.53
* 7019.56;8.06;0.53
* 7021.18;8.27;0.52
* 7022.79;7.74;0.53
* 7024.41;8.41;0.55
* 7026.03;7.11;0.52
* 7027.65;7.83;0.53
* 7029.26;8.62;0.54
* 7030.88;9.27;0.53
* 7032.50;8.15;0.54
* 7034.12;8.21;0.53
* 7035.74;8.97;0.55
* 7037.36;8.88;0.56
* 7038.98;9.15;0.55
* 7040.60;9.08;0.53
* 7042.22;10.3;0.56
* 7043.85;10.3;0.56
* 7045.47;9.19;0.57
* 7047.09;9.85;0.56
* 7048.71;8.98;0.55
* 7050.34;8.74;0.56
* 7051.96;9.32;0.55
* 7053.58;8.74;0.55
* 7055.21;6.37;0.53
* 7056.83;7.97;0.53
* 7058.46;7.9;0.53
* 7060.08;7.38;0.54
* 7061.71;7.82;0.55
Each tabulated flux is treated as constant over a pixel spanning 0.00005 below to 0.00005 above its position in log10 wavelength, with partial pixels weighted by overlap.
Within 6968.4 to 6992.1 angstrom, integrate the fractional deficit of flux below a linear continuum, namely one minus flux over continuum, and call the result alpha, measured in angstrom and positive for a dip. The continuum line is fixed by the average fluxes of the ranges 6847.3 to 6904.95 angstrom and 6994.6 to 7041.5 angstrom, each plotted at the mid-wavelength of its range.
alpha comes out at 0.3 angstrom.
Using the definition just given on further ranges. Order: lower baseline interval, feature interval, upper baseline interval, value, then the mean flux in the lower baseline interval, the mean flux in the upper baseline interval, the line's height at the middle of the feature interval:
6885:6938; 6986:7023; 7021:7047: 0.8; 6.13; 8.76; 8.13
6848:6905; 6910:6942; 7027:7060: -1.0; 5.48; 8.77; 6.45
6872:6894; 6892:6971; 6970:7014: -0.9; 5.8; 7.66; 6.63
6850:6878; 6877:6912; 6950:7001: 2.0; 5.45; 7.57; 6.03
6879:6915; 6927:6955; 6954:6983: -1.8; 5.67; 7.53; 6.81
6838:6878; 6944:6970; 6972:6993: -2.1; 5.53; 7.36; 6.98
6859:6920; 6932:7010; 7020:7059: -3.1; 5.64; 8.64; 7.27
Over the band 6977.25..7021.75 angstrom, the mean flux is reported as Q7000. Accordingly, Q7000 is 7.8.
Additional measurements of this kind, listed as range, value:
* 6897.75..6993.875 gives 6.96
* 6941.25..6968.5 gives 7.49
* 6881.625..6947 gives 6.25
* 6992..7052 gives 8.43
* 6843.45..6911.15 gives 5.55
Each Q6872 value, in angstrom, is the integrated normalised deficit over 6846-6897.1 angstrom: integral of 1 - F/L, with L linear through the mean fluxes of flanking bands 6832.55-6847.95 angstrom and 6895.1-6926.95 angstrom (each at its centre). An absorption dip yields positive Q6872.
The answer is 3.0 angstrom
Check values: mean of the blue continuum 5.84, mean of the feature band 5.51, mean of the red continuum 5.88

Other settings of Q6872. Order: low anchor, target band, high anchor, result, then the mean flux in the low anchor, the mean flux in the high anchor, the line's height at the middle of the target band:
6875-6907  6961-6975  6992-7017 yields -1.05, 5.61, 8.02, 7.24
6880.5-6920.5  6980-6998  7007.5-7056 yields 0.17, 5.67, 8.56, 7.62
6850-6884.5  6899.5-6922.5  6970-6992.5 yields 1.60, 5.49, 7.38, 6.21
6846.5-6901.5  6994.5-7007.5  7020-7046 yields 0.09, 5.49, 8.7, 8.06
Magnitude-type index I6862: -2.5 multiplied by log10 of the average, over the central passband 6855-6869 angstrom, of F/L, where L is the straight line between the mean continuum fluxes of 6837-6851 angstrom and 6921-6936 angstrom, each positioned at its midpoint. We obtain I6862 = 0.116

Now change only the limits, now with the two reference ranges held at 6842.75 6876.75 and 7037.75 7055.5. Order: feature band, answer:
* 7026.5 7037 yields 0.049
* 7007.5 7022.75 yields 0.051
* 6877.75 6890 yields 0.036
